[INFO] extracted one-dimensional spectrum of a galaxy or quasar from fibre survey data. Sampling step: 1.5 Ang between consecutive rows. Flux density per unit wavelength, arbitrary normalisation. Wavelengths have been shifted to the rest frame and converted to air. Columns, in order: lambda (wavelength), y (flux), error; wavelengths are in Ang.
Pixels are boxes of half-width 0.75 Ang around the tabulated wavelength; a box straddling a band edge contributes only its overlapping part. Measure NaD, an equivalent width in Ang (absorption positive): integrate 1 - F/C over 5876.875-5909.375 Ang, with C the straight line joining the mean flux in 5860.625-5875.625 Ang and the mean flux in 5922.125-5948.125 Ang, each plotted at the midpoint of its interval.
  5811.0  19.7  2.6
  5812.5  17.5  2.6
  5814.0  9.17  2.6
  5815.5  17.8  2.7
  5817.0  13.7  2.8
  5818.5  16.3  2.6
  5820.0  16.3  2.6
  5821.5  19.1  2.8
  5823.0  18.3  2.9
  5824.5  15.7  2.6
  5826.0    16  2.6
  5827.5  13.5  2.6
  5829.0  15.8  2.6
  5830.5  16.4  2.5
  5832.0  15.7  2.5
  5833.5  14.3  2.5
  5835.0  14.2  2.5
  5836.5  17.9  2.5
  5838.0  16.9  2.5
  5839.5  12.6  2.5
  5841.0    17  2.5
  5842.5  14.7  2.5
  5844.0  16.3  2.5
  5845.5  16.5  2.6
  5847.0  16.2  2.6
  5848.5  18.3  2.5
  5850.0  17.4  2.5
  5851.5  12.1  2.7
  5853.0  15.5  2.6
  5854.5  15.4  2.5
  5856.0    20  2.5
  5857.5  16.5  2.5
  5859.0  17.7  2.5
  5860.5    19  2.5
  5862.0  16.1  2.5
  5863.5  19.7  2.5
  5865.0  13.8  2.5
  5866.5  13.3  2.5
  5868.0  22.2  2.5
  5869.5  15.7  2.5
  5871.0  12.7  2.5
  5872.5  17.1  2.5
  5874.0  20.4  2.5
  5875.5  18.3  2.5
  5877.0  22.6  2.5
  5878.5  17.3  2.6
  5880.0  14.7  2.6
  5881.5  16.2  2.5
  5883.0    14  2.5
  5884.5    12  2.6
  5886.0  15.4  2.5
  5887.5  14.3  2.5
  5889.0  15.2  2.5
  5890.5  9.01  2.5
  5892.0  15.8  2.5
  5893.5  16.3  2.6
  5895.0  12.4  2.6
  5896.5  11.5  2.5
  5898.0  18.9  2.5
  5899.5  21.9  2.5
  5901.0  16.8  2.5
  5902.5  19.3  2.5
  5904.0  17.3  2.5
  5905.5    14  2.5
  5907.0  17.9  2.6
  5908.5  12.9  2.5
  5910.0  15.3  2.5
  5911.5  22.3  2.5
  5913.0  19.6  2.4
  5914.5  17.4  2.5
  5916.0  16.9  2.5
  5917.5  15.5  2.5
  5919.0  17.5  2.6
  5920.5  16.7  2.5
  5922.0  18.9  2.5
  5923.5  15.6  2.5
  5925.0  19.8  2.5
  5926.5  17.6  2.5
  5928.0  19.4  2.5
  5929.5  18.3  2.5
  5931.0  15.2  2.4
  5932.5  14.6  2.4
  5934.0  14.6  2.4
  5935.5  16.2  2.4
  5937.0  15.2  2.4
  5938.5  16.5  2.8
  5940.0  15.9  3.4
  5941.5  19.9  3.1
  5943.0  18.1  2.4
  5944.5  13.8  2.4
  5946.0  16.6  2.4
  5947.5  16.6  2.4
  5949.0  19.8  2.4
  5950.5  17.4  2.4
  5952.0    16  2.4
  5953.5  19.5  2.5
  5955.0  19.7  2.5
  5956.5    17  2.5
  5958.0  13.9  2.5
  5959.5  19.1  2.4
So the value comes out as 2.51 Ang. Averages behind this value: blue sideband 17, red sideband 16.8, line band 15.6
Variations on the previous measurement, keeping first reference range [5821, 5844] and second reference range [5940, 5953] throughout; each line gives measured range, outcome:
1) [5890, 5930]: -0.2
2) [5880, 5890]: 1.3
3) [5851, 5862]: -0.4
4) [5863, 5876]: -0.5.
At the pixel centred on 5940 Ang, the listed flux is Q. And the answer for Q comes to 15.9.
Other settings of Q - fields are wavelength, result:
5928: 19.4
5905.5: 14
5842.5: 14.7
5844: 16.3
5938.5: 16.5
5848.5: 18.3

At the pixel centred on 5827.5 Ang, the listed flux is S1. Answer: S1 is 13.5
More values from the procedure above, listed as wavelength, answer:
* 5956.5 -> 17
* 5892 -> 15.8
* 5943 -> 18.1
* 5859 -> 17.7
